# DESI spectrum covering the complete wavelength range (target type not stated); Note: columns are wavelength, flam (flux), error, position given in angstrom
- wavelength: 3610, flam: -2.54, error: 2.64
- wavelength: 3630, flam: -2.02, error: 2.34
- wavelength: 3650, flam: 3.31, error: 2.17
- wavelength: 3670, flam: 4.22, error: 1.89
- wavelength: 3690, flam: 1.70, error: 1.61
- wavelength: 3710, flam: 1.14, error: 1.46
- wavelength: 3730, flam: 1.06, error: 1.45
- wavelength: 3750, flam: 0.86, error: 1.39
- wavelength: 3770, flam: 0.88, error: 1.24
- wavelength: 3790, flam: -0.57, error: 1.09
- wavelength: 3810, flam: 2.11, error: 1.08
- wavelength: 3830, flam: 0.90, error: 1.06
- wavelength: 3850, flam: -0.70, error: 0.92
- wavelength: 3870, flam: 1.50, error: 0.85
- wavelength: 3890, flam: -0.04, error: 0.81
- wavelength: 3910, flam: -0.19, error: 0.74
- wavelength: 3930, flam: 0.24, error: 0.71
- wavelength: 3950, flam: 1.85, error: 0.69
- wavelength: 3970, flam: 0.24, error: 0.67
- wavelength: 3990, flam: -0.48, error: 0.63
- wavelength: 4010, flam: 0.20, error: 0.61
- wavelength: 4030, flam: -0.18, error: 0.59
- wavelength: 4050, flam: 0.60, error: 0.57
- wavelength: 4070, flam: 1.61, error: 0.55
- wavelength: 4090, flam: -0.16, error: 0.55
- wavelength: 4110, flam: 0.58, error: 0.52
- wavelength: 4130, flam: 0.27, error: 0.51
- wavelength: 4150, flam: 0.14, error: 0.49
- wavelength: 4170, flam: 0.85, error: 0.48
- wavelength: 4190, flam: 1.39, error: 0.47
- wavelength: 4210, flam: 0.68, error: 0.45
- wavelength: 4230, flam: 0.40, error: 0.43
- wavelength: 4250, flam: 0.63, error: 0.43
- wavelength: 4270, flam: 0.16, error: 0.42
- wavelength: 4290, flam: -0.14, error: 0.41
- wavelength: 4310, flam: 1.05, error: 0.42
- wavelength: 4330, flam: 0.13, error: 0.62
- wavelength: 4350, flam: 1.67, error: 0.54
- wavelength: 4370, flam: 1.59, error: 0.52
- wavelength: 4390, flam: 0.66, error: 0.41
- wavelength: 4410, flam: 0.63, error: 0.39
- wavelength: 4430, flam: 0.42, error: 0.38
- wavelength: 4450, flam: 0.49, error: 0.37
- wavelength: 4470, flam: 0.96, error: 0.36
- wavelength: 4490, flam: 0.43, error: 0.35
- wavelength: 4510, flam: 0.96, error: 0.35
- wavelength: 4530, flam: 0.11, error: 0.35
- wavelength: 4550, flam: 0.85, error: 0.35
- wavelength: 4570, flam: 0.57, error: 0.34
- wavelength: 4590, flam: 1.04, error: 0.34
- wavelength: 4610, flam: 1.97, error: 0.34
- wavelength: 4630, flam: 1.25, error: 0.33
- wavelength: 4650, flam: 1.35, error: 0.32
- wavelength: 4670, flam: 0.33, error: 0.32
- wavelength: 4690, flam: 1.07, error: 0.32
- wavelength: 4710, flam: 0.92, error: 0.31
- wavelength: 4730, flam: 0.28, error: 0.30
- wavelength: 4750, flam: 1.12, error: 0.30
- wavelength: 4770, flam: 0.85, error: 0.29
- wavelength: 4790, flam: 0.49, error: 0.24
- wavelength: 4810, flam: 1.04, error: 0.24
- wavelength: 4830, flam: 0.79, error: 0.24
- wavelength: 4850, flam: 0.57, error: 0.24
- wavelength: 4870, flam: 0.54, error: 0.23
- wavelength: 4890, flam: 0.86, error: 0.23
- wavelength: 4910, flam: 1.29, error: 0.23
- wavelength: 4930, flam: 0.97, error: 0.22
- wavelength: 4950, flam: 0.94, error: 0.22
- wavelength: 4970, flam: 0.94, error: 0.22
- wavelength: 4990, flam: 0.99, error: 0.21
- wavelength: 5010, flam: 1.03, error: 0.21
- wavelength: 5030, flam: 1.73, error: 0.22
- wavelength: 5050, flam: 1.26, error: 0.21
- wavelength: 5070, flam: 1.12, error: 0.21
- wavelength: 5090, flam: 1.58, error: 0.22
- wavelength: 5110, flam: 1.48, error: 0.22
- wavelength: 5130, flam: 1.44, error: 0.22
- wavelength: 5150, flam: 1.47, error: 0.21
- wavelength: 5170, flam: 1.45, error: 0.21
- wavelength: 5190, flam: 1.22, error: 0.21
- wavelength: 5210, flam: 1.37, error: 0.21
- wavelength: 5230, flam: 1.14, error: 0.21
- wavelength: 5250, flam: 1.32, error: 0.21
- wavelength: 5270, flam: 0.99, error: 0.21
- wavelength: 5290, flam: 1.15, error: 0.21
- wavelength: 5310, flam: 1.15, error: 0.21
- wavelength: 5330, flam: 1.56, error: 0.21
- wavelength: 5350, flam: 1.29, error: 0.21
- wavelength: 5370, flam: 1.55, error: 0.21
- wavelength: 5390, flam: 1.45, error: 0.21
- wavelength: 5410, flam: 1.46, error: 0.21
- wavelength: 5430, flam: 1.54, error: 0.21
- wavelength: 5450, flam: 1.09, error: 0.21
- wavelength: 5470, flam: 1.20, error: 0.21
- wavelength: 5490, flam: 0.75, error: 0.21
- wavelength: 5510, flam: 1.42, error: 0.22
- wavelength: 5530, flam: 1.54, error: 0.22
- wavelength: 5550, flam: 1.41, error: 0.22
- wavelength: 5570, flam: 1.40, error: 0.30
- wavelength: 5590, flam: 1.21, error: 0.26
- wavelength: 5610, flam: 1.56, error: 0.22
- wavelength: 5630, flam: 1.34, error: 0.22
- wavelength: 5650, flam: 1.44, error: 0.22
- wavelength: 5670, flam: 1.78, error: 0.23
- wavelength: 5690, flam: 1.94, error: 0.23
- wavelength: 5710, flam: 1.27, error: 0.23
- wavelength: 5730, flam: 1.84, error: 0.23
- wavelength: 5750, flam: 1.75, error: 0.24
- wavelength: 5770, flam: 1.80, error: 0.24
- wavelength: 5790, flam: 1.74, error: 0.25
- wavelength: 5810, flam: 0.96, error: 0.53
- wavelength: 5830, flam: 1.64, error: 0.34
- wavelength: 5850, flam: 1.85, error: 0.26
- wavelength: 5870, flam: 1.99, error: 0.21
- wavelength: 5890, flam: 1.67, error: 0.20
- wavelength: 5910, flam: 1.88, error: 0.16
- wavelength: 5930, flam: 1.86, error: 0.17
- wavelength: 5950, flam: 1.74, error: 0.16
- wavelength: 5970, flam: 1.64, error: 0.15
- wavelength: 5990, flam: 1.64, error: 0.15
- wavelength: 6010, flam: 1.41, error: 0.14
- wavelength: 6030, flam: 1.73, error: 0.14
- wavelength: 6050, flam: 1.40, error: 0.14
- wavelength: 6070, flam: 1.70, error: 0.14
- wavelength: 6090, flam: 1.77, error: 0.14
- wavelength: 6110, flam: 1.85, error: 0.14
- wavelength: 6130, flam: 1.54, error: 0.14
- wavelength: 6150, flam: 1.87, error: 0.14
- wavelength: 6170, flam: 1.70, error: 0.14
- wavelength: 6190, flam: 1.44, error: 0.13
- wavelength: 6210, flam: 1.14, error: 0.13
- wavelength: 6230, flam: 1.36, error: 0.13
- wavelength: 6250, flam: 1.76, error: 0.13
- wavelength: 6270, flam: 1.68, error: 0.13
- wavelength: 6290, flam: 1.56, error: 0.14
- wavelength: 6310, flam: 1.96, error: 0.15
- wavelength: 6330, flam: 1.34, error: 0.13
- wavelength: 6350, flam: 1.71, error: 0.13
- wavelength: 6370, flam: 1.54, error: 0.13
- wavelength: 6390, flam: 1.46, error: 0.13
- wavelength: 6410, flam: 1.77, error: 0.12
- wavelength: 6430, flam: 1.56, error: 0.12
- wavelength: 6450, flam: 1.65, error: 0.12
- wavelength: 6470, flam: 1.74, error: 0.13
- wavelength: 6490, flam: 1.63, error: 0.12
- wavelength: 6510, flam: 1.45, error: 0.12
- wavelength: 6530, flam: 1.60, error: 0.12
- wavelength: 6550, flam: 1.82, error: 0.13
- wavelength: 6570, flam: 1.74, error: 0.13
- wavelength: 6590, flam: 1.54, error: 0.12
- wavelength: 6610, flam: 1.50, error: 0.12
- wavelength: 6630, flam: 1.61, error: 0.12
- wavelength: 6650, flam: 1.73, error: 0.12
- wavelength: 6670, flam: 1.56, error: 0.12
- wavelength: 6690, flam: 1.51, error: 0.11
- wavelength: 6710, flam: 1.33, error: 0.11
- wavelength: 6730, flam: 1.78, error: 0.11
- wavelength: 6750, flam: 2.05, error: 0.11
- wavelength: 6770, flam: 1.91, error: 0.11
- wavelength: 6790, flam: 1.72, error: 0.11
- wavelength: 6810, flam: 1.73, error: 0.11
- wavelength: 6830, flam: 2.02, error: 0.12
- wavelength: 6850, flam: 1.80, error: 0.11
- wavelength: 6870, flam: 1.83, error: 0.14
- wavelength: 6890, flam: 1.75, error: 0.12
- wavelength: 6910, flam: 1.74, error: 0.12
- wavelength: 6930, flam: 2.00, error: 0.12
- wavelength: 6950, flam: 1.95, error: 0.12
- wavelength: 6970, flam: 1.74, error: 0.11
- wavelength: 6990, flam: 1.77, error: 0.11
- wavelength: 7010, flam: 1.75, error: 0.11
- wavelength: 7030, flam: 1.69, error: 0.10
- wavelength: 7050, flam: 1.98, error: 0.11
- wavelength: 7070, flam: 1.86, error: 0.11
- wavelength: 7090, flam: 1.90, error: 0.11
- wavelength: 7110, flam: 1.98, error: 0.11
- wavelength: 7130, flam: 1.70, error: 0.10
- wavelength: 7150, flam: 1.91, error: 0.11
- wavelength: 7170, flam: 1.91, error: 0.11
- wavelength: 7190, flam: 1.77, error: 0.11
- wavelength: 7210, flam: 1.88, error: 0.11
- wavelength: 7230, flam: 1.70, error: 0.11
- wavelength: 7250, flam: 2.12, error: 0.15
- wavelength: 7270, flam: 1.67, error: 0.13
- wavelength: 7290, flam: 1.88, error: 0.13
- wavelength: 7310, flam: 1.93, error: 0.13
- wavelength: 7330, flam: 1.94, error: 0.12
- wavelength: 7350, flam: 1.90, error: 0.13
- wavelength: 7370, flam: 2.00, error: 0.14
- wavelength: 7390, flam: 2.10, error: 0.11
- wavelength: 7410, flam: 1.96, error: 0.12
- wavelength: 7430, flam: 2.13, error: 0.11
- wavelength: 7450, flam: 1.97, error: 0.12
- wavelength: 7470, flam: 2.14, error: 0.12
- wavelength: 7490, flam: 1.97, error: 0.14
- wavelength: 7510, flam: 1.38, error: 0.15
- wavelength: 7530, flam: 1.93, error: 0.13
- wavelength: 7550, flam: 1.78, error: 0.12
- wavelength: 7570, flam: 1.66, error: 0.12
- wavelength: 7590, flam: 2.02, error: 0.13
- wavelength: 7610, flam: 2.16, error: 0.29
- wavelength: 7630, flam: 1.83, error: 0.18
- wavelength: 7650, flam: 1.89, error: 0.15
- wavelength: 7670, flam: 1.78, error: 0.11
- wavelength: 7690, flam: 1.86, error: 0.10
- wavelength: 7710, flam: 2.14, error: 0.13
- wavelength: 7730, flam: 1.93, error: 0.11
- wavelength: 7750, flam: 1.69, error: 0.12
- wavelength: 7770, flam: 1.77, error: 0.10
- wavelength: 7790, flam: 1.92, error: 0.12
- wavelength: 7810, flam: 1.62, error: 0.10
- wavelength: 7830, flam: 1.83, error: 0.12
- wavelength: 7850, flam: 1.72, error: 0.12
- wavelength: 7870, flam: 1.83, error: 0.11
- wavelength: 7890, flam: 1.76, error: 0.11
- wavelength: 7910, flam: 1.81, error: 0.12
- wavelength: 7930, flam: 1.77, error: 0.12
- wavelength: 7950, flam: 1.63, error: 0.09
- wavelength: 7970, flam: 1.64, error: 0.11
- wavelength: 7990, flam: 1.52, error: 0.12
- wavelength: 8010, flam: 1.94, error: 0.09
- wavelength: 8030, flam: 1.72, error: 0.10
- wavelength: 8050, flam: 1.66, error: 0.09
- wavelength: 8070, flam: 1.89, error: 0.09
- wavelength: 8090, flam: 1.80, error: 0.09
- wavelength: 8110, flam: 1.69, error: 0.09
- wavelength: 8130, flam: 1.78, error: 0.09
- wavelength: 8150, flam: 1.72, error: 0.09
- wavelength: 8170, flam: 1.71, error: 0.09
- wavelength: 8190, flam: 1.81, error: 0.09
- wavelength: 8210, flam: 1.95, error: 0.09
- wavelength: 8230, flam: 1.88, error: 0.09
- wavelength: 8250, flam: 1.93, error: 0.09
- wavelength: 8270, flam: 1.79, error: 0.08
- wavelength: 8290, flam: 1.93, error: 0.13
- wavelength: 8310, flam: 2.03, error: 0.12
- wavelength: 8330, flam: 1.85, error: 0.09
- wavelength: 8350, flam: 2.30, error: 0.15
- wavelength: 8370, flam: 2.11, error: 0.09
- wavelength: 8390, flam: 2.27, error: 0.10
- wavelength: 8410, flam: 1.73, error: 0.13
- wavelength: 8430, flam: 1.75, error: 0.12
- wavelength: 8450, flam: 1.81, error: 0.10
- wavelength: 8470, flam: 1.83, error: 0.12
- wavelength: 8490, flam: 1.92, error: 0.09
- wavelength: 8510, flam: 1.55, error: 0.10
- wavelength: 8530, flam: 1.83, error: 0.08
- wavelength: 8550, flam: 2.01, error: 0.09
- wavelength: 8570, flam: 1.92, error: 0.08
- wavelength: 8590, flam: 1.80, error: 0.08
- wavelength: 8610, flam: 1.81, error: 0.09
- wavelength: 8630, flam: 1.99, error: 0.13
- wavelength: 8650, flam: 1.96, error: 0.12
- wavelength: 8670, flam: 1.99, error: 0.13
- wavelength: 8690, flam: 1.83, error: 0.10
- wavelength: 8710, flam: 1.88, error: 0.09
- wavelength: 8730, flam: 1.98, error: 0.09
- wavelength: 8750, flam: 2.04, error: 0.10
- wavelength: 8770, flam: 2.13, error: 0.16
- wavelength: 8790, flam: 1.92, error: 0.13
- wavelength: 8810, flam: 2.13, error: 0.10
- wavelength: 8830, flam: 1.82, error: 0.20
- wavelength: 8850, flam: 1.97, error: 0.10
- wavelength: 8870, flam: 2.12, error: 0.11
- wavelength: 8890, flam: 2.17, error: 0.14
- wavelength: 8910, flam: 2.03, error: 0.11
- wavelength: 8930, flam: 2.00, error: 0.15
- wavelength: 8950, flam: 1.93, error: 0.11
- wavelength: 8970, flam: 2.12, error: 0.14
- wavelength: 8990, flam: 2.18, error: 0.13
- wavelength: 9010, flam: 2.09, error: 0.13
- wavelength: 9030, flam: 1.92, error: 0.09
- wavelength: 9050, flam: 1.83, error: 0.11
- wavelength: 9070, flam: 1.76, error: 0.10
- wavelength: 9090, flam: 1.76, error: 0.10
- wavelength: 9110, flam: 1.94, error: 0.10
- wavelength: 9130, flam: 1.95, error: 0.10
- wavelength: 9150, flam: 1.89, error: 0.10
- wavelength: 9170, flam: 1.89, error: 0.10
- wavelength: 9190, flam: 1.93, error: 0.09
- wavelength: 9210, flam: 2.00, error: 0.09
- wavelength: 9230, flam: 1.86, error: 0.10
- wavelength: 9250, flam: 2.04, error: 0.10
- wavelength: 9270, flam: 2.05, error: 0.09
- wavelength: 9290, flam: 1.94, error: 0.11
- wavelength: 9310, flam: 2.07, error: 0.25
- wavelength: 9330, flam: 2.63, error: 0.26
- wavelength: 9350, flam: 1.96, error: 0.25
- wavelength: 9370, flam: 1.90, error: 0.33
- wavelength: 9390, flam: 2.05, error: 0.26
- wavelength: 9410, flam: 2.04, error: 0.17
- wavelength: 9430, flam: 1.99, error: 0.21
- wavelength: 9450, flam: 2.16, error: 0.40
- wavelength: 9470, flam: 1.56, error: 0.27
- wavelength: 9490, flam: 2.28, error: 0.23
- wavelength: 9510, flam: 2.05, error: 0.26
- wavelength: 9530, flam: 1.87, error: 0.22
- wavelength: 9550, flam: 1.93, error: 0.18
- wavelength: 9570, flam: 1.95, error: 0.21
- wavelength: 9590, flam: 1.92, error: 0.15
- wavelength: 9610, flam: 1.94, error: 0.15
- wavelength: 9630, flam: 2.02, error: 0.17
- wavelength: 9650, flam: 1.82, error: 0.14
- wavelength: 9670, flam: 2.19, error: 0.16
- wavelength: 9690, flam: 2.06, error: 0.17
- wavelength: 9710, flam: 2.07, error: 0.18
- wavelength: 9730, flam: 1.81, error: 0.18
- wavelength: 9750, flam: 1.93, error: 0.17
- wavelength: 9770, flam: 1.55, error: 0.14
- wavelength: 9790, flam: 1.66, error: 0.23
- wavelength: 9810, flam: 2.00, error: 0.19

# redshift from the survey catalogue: 0.274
